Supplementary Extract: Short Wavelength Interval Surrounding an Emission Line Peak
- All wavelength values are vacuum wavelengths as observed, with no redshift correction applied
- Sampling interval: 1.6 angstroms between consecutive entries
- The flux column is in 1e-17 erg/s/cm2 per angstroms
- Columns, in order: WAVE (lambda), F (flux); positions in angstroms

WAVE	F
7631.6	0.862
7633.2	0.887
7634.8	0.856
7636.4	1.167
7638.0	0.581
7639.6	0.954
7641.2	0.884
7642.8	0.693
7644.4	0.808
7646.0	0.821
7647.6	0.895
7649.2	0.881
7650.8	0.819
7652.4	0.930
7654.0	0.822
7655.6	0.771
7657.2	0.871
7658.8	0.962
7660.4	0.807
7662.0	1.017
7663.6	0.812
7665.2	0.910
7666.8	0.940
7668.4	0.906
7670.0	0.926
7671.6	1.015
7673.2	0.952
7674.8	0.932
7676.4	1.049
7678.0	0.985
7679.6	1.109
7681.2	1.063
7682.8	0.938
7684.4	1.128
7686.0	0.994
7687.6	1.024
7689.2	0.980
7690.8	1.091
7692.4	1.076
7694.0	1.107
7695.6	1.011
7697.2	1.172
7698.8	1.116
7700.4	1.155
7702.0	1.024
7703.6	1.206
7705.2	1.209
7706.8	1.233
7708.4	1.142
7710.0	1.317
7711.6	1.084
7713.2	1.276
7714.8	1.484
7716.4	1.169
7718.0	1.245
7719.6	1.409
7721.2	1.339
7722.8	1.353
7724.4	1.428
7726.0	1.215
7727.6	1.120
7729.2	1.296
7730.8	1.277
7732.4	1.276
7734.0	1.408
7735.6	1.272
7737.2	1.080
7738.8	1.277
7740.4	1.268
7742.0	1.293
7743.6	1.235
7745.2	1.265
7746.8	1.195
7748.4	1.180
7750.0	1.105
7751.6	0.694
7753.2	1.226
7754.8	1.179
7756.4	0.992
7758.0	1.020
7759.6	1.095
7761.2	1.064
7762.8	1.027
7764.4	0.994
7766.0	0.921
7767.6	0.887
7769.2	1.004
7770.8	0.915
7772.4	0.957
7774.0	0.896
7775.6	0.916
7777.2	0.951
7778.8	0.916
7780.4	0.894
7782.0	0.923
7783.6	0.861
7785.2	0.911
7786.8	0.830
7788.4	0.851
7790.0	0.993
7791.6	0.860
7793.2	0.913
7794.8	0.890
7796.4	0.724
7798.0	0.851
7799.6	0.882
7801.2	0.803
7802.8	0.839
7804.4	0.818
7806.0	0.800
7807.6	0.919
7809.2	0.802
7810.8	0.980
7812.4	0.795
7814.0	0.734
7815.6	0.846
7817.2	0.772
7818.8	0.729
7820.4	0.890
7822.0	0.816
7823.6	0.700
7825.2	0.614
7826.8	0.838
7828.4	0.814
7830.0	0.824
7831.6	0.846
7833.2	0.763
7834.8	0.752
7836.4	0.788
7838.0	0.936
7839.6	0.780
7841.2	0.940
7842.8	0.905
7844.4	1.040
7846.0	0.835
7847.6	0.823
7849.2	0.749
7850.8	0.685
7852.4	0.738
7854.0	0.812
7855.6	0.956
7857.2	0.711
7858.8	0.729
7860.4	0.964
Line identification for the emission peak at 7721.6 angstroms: Mg II 2798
